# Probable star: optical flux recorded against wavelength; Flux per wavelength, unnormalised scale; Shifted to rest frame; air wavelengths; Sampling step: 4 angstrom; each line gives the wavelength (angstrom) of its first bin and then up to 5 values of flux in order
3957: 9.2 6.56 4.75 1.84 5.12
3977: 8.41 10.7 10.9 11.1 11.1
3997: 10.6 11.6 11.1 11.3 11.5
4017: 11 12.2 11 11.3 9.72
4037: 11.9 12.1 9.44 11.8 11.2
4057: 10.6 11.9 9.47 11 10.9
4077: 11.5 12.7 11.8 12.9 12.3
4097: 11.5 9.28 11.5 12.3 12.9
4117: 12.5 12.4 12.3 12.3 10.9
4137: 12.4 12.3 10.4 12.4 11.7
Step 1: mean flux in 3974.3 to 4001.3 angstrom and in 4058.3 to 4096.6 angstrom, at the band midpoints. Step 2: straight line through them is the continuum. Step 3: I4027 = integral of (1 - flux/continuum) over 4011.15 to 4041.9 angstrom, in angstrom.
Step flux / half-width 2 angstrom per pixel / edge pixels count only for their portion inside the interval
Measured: -1.1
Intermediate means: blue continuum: 10.4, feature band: 11.3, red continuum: 11.6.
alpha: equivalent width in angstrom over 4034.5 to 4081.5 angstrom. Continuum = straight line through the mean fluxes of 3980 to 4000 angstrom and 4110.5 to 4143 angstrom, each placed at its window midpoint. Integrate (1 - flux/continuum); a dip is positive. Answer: 1.8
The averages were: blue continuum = 10.9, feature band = 11.1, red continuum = 12.3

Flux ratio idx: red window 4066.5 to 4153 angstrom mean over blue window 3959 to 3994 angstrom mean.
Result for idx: 1.5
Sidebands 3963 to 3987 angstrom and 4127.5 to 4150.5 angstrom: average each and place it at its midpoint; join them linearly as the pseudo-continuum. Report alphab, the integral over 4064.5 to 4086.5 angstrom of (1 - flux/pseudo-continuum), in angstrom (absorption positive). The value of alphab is -3.2 angstrom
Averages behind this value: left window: 6.95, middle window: 11.3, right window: 11.8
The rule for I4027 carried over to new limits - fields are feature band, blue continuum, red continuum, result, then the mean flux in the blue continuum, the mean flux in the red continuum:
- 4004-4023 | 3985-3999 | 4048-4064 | -0.7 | 10.9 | 11.2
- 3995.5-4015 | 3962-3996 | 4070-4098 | -4.9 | 8.02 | 11.9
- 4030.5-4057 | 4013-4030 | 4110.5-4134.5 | 1.3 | 11.4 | 12.2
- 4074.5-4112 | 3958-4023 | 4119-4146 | -1.9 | 9.36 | 11.9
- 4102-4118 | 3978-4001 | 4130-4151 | -0.8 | 10.8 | 11.7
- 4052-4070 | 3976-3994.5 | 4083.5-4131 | 1.0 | 10.5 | 12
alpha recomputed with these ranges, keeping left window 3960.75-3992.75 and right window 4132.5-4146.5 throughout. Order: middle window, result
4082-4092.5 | -2.1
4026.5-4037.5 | -2.2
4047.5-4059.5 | -2.1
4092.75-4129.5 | -3.3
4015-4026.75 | -3.6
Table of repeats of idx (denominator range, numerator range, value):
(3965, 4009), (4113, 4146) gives 1.32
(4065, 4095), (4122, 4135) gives 1.01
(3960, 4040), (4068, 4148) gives 1.21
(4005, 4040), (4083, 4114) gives 1.05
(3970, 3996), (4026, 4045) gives 1.19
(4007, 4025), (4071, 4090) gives 1.04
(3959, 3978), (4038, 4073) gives 2.12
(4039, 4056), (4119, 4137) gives 1.08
